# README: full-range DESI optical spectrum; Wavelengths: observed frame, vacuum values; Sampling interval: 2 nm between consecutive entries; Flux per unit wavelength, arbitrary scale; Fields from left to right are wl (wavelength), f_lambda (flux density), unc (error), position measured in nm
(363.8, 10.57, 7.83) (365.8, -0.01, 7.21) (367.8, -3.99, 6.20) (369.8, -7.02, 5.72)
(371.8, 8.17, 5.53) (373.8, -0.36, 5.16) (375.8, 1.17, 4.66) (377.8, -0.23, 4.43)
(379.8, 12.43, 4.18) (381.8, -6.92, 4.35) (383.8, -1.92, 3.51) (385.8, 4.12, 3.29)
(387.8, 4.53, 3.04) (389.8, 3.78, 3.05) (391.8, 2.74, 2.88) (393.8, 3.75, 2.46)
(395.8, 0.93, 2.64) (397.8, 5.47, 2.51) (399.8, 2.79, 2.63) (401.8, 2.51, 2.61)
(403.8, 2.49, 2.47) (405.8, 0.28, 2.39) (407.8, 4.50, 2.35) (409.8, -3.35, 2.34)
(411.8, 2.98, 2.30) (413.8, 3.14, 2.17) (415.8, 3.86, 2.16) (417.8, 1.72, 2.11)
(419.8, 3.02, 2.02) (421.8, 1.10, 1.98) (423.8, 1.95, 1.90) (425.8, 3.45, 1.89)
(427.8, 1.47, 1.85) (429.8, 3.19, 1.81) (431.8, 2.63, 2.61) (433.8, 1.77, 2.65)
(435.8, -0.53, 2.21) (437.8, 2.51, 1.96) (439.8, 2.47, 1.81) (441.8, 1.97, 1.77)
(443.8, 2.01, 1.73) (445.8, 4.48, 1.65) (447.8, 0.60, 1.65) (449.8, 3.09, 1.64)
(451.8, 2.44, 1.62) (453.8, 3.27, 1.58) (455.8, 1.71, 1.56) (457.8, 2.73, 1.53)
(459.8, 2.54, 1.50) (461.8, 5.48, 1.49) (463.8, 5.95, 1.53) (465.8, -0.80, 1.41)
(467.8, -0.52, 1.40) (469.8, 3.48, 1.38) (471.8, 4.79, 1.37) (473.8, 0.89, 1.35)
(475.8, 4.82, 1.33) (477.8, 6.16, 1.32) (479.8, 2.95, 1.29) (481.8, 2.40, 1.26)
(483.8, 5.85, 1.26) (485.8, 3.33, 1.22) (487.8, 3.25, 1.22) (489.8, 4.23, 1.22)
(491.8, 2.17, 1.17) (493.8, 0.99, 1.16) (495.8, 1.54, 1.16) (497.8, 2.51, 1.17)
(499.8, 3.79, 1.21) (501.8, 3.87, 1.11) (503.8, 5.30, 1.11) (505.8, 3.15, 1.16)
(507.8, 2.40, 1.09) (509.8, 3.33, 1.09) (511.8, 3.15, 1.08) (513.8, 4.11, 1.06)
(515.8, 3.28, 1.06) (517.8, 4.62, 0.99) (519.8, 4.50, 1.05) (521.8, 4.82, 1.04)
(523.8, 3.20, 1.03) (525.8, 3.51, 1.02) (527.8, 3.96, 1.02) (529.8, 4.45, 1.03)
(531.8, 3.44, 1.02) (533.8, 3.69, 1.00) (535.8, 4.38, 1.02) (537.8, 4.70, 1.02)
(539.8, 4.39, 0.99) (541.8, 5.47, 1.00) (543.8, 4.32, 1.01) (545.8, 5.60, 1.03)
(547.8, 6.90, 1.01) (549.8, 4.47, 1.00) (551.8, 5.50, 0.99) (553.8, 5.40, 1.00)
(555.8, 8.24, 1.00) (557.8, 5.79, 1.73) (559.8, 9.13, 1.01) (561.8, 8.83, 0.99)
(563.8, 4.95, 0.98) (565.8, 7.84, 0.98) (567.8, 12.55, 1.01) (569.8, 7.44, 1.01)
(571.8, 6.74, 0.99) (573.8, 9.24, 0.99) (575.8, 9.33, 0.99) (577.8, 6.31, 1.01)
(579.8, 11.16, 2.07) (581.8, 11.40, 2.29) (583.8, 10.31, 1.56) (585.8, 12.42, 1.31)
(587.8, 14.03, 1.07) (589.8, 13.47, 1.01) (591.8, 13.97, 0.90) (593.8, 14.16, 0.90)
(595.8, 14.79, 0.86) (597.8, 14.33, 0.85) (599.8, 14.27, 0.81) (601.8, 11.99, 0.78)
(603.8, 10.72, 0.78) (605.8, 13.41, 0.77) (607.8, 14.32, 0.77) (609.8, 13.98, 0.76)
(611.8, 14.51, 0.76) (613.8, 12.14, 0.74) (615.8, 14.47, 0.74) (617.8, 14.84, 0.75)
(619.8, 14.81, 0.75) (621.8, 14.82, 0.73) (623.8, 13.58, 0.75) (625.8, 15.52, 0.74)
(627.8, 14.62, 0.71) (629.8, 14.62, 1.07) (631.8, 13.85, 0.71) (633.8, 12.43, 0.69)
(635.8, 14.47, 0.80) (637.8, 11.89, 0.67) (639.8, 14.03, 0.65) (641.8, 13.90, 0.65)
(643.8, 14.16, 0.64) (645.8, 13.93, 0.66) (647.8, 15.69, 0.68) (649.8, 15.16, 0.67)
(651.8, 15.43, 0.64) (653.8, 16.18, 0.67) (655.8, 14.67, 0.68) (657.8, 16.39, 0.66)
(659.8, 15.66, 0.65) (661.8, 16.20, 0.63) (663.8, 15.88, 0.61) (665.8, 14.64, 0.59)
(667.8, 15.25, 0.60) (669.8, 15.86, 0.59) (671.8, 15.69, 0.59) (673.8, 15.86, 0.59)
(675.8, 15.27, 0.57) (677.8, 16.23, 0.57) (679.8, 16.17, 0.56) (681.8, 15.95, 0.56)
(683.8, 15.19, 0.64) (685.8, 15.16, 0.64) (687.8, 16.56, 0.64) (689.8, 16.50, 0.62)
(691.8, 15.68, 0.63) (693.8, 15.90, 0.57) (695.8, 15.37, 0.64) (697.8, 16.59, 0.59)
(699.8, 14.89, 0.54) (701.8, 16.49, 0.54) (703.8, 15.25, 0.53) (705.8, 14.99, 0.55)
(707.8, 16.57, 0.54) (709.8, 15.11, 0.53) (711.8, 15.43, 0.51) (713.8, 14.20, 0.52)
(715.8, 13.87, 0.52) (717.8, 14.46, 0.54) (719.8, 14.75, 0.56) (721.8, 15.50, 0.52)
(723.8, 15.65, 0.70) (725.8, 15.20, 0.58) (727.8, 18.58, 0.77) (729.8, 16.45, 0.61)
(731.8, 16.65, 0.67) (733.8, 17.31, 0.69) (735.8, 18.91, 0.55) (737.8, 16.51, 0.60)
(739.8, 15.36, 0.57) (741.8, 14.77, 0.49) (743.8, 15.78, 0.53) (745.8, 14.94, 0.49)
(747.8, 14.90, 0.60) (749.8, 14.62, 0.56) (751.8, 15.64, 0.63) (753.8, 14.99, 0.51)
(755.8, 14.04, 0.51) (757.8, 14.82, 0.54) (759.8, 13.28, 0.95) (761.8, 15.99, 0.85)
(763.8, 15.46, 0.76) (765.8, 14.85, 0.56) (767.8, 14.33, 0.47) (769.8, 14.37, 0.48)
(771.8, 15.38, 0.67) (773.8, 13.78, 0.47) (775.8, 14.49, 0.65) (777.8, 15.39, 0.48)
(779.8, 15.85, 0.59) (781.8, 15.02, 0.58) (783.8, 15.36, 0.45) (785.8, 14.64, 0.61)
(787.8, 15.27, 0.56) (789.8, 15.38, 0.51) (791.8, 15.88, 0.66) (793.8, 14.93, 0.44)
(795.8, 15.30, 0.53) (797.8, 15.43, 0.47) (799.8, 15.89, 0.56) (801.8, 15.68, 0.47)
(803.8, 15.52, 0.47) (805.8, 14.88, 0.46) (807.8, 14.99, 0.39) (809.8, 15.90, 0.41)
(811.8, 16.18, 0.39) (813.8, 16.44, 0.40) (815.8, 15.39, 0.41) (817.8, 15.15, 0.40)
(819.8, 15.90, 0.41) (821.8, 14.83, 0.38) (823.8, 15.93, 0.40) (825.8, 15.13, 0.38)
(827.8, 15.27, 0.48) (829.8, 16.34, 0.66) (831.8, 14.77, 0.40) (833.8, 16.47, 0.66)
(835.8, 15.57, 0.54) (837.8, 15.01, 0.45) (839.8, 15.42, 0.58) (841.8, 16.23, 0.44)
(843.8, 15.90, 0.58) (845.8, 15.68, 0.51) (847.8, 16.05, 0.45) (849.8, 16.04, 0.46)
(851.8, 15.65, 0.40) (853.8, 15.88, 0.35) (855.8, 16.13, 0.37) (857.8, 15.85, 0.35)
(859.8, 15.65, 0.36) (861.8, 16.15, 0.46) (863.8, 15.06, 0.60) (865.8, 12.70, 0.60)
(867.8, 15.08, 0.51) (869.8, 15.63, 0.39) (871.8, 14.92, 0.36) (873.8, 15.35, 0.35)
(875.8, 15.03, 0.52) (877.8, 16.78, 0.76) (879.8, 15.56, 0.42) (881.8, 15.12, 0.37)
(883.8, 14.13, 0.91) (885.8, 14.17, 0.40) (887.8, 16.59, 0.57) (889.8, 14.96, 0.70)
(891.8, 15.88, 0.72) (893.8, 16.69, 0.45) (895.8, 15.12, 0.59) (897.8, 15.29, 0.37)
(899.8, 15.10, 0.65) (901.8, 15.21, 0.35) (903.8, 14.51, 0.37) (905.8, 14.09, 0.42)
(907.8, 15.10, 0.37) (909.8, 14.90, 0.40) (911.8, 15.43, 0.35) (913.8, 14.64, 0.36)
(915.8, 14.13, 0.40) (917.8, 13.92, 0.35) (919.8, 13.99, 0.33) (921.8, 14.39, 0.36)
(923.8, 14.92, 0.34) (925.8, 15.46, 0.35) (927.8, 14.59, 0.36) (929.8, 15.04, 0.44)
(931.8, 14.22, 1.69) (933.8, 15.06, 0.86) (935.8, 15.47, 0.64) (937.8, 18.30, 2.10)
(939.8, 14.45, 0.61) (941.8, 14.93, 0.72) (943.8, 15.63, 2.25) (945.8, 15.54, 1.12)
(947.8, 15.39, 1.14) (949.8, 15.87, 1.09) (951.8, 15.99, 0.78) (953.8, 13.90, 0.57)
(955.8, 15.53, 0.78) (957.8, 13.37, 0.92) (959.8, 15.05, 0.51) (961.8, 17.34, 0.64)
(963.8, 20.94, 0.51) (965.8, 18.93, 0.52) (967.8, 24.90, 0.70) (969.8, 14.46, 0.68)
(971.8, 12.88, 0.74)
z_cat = 0.469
